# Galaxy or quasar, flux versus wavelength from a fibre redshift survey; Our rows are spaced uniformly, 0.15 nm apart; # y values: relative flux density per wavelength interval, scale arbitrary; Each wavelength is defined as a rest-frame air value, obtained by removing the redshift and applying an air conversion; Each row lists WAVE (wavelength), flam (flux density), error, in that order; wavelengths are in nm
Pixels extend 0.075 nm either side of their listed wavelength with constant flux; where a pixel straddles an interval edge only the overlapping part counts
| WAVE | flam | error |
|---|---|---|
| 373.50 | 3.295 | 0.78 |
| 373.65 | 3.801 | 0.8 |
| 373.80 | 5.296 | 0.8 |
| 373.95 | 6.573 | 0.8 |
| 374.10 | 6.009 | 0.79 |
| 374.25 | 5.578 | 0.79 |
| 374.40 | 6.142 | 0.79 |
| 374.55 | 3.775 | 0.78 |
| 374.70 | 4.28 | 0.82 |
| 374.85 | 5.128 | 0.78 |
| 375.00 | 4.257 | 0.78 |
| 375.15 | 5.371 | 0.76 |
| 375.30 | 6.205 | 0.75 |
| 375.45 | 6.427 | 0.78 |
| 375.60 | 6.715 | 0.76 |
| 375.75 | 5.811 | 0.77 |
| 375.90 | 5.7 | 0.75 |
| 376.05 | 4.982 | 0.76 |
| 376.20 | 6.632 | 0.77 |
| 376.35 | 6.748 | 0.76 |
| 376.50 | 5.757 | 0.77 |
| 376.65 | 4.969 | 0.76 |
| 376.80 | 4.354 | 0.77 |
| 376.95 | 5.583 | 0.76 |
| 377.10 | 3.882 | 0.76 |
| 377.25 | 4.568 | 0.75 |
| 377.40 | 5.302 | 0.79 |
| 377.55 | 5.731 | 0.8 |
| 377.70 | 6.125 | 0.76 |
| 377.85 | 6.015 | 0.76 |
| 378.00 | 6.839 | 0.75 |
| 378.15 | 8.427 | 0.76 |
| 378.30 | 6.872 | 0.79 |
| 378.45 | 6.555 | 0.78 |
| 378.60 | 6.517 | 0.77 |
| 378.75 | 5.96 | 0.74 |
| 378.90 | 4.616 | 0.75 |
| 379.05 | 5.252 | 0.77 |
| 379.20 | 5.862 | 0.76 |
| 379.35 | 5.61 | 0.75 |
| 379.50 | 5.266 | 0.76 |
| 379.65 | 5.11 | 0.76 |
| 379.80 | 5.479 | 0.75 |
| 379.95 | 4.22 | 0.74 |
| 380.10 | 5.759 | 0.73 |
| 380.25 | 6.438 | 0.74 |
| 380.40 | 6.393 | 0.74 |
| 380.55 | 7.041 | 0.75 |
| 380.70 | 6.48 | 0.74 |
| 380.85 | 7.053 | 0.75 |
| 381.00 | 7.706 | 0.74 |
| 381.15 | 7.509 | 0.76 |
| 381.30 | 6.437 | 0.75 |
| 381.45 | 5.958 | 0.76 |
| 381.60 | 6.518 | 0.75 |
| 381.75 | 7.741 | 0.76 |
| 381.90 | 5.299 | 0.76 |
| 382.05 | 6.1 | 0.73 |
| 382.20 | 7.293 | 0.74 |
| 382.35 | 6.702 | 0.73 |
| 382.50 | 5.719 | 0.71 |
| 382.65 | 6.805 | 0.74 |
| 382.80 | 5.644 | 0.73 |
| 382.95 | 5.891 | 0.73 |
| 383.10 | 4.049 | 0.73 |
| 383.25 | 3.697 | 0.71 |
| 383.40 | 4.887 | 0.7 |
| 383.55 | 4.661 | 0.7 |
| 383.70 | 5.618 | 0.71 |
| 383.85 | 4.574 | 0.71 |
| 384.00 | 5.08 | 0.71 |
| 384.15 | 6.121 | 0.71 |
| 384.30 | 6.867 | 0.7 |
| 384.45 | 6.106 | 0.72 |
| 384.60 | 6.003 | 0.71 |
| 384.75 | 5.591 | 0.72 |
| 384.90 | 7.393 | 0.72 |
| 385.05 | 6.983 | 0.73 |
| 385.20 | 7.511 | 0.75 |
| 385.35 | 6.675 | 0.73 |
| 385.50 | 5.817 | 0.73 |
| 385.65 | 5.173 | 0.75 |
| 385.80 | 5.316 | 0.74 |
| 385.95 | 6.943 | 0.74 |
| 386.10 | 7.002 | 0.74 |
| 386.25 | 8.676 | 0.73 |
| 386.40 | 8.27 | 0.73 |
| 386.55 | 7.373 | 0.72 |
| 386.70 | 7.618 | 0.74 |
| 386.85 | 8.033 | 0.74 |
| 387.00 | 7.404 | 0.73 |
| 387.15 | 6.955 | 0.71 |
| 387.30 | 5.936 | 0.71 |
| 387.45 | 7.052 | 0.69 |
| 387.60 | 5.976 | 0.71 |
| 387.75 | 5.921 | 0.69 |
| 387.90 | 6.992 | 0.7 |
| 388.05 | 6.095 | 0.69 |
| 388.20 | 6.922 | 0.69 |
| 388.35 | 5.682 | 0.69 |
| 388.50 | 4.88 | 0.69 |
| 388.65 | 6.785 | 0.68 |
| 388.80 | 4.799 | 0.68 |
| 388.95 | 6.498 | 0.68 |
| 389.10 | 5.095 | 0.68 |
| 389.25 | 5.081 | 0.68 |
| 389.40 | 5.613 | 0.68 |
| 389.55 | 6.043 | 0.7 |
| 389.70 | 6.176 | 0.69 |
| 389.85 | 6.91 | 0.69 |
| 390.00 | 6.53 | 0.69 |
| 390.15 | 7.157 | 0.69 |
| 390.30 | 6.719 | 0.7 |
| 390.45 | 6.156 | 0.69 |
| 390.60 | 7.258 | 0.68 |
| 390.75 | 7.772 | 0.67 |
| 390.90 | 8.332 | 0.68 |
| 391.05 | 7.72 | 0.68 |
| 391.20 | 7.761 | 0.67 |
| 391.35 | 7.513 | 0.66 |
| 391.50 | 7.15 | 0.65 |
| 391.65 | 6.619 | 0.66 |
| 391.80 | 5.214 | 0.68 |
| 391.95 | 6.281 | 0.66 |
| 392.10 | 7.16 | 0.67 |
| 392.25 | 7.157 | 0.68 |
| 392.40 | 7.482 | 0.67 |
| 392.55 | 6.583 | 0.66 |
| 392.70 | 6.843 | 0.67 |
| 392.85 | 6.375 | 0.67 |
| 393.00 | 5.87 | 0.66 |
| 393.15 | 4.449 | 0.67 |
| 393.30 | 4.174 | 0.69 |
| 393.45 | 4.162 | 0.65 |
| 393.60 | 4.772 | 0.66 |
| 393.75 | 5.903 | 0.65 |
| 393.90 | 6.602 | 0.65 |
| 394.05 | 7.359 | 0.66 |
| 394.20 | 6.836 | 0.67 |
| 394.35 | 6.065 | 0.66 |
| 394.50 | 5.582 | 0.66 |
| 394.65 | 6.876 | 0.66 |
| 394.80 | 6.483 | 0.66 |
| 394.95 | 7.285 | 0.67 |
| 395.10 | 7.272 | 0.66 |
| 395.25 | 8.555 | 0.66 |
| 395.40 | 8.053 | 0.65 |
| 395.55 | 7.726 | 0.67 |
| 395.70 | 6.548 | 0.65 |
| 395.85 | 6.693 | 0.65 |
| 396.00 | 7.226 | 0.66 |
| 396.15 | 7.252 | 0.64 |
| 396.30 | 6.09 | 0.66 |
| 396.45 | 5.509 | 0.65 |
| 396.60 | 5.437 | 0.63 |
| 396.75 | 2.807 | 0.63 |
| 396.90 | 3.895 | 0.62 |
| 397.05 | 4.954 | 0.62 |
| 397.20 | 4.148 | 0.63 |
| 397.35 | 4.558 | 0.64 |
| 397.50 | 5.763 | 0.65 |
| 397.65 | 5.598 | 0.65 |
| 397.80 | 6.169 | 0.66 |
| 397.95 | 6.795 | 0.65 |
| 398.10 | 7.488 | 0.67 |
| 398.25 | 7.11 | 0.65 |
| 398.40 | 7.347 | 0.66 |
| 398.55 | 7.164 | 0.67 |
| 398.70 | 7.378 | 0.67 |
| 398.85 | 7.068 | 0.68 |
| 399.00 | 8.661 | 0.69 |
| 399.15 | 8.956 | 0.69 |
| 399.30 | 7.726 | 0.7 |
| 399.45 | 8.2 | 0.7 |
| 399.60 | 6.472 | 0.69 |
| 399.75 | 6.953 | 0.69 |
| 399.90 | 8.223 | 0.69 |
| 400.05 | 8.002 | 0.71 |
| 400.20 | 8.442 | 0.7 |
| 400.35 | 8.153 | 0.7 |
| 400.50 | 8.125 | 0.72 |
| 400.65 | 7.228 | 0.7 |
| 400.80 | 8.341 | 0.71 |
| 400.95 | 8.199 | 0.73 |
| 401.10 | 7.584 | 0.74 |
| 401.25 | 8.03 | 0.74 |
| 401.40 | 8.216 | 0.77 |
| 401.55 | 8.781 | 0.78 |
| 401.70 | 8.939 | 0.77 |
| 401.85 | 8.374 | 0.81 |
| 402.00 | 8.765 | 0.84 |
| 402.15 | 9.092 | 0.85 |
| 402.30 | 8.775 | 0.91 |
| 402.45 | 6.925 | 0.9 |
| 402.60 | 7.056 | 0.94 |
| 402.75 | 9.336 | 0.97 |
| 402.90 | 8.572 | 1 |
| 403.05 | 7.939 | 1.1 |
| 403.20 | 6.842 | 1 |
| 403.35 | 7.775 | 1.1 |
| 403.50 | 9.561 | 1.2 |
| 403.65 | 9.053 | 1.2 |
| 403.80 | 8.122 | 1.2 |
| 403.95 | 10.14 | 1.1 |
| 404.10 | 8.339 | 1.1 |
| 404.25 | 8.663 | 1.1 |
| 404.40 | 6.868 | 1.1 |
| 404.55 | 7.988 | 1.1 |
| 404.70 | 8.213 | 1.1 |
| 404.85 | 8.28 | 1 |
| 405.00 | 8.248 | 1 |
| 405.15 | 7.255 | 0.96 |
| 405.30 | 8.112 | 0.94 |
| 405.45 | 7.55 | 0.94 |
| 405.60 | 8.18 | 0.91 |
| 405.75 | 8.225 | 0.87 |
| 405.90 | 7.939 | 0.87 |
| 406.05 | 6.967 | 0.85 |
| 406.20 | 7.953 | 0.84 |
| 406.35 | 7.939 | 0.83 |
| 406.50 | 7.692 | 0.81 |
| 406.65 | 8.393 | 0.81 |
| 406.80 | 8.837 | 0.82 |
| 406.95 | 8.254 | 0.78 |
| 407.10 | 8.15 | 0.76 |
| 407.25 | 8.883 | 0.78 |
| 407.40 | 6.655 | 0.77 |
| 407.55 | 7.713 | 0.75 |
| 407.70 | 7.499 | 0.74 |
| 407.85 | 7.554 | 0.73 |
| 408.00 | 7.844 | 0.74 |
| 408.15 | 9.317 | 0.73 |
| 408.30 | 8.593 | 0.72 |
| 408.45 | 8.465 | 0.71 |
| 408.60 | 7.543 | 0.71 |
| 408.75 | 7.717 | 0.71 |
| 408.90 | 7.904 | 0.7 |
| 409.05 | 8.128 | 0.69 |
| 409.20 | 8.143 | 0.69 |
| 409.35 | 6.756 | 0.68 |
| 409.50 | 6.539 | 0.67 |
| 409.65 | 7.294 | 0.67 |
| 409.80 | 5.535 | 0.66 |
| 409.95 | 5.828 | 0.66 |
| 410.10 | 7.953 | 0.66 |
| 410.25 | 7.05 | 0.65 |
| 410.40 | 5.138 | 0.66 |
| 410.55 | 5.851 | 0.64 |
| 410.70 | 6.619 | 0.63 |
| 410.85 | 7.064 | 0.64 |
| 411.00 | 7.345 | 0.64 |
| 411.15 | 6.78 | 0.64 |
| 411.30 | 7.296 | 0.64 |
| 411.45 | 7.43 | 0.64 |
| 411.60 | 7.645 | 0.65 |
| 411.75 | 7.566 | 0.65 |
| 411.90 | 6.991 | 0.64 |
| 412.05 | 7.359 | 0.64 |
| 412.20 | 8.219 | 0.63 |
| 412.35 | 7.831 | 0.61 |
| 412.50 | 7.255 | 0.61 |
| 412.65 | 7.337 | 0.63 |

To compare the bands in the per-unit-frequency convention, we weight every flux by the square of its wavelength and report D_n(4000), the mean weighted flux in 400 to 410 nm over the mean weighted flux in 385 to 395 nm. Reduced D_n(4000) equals 1.33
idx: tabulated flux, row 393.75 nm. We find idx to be 5.903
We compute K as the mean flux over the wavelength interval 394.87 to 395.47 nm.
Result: 7.78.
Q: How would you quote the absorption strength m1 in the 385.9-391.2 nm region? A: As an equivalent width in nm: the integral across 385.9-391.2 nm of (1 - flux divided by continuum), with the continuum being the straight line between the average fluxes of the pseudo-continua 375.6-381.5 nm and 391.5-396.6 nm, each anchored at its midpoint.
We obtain -0.372 nm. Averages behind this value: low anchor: 5.95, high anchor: 6.45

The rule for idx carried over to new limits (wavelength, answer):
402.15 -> 9.092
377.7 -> 6.125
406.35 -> 7.939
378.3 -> 6.872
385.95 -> 6.943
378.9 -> 4.616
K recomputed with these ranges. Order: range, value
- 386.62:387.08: 7.67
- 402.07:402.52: 8.28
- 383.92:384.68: 6.02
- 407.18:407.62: 7.74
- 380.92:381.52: 6.91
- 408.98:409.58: 7.38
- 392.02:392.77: 7.04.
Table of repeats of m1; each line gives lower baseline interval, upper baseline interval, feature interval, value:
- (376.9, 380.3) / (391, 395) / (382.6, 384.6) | 0.19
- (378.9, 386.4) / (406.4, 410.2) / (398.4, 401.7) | -0.33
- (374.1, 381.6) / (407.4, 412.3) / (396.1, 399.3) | 0.26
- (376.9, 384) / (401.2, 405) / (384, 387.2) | -0.17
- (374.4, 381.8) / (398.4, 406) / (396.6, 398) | 0.49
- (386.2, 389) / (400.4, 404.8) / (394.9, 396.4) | 0.06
